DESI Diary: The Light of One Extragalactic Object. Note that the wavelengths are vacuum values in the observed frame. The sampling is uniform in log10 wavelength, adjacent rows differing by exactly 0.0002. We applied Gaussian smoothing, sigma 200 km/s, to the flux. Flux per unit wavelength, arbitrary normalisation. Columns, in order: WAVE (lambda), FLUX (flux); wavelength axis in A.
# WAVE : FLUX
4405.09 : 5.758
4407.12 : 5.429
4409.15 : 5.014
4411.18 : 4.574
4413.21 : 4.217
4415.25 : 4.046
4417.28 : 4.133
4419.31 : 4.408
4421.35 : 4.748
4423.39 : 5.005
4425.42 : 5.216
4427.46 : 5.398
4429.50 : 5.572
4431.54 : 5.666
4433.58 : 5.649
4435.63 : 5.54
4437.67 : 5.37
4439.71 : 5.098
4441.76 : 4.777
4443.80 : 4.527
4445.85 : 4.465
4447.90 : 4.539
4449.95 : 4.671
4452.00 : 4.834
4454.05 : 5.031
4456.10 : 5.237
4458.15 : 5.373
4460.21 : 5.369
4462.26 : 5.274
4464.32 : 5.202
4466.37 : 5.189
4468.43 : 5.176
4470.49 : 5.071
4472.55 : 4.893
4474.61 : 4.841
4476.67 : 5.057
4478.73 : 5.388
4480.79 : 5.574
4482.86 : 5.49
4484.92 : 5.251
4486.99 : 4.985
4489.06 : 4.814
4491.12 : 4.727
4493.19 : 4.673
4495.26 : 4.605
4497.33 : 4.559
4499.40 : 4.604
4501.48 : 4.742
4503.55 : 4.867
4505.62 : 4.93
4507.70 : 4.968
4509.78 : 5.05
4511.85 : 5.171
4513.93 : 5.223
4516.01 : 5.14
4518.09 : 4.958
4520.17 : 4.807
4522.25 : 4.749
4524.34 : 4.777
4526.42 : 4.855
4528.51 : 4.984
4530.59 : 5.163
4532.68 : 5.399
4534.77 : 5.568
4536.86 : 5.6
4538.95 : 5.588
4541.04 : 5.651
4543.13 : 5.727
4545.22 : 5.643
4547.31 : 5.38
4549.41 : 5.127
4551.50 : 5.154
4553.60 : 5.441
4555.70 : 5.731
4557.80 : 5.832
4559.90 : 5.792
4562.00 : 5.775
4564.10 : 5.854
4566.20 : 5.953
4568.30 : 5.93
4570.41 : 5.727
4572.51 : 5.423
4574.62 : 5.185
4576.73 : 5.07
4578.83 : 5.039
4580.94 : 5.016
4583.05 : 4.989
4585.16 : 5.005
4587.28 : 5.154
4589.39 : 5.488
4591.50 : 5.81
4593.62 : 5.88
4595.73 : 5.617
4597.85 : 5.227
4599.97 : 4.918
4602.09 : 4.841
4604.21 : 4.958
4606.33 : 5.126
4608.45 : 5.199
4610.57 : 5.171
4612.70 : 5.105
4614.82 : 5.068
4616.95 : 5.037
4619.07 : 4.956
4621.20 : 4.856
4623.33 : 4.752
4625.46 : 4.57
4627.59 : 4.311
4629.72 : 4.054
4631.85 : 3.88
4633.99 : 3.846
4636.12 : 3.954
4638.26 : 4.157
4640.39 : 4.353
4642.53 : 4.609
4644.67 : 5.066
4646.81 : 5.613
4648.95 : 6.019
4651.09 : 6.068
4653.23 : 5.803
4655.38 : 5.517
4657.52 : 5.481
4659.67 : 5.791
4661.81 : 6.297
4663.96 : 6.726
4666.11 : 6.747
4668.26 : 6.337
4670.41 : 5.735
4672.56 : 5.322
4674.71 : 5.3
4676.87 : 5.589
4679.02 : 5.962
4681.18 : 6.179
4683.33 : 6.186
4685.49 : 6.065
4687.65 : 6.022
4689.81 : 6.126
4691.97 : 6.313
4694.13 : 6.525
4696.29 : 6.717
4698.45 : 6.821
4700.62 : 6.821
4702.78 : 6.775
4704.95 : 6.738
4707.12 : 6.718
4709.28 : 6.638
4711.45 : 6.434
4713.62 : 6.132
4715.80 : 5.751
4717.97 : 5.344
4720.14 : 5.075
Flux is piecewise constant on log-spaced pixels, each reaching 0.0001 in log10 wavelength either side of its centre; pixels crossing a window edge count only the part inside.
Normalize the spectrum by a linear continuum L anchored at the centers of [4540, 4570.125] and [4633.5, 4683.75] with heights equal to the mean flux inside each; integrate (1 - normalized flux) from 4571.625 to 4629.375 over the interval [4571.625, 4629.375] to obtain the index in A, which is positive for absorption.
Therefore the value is 5.3 A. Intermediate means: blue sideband 5.64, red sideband 5.54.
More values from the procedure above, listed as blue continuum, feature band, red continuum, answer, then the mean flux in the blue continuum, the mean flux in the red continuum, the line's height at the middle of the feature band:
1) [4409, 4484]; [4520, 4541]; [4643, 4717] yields 0.88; 5.02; 6.11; 5.41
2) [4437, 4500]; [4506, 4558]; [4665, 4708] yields 1.01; 4.99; 6.25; 5.36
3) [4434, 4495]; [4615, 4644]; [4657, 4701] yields 7.14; 5.05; 6.14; 5.89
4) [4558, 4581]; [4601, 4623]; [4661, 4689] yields 2.78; 5.56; 6.03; 5.75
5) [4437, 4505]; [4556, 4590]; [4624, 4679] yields -2.14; 4.98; 5.26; 5.14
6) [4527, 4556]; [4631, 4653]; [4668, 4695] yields 3.81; 5.42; 5.96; 5.81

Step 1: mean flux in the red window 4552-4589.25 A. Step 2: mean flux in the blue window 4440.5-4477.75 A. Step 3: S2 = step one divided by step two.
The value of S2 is 1.1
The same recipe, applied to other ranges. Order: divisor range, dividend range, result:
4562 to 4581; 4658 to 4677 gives 1.09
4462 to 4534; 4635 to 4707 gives 1.18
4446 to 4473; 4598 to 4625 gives 0.99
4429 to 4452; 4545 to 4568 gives 1.11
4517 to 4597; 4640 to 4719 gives 1.12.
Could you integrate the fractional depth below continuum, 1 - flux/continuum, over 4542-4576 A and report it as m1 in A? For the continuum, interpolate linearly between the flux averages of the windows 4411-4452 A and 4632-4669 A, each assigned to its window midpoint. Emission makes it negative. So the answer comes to -2.8 A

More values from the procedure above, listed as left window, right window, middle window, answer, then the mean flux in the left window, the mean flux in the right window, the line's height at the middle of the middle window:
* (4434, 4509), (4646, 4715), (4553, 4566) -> -0.64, 5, 6.17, 5.49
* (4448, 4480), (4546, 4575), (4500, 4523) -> 1.66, 5.09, 5.6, 5.35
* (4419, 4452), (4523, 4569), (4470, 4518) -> 2.71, 5.05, 5.49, 5.28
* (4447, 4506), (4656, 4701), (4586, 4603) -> 0.88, 5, 6.13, 5.66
